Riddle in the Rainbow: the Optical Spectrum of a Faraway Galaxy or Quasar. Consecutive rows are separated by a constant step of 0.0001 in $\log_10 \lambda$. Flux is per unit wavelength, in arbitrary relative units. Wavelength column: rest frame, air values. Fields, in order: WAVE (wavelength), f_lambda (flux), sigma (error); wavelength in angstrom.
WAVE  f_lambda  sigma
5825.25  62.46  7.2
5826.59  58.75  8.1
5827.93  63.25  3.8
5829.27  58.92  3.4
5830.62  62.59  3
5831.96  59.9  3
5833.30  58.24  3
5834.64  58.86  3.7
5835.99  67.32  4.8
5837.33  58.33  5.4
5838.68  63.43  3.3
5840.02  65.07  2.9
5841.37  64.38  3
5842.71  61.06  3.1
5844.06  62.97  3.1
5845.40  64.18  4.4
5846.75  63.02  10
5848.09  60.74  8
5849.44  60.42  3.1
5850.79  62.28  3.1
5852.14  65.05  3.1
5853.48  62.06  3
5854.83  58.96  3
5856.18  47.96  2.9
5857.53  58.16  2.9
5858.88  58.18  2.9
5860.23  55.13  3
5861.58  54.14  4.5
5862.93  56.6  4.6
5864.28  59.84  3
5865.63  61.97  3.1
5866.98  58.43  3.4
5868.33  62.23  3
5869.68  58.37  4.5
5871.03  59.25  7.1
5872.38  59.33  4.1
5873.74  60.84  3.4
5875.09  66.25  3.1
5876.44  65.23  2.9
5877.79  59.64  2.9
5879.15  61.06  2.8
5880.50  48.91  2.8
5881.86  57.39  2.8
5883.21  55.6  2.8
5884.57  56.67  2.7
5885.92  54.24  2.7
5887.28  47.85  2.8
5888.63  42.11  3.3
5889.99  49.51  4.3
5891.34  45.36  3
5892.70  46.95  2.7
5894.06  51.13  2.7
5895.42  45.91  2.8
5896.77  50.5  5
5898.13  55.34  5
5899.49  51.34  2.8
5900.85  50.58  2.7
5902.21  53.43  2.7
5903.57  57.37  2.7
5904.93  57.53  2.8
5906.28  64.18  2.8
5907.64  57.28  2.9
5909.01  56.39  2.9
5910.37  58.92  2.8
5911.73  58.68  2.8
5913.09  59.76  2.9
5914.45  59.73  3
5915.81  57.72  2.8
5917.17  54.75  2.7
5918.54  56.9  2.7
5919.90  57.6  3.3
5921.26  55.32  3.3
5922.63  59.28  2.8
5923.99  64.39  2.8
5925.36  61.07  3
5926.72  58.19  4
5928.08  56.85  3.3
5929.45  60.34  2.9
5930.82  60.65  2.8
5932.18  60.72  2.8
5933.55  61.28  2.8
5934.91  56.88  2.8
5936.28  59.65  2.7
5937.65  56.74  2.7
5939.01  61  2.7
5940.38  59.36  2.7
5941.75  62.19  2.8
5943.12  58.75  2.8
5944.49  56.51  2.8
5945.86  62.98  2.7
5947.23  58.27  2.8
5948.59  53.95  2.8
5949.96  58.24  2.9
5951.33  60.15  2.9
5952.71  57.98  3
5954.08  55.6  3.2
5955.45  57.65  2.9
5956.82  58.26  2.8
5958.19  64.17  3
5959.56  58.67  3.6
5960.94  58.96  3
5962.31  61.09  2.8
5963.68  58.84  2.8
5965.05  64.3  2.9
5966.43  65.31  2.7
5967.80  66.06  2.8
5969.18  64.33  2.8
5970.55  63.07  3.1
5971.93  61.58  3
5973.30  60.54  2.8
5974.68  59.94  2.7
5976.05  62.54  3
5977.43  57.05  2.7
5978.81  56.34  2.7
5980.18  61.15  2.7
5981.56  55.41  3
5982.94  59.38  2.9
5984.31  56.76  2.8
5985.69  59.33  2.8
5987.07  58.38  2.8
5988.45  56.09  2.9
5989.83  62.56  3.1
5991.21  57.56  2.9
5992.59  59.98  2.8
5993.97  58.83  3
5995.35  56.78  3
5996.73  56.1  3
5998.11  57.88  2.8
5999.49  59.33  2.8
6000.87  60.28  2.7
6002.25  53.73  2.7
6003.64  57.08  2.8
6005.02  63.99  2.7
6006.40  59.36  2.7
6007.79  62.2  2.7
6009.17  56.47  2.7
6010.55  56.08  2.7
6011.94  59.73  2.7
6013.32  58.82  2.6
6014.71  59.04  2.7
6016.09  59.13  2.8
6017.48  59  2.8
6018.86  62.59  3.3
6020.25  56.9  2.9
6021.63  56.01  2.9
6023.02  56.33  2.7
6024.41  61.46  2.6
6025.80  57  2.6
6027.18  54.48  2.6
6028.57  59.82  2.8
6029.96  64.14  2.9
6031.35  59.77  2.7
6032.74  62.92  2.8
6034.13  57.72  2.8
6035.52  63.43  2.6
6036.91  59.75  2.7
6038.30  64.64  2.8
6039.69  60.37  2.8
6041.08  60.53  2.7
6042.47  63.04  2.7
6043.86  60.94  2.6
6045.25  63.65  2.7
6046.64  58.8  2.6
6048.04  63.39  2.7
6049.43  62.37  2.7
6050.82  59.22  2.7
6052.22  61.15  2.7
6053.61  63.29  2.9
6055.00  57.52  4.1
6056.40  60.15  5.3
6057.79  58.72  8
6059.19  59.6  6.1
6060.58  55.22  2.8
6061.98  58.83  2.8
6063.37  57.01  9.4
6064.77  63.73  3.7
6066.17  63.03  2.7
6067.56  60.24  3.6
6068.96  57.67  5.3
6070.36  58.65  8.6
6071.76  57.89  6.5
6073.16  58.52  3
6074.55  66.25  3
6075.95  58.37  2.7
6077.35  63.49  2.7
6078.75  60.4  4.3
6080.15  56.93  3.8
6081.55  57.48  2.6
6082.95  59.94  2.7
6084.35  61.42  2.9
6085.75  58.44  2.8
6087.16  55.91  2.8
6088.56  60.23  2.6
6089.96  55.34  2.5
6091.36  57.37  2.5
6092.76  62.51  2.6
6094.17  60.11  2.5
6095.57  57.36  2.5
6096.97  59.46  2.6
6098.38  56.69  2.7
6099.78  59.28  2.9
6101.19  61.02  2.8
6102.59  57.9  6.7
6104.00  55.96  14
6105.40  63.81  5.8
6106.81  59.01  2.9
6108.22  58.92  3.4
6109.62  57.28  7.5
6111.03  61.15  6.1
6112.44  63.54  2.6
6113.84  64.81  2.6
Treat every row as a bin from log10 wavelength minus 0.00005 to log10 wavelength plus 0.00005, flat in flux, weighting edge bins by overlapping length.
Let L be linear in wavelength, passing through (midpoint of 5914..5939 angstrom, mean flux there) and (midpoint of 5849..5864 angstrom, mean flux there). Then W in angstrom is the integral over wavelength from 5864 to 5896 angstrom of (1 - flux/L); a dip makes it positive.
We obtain 1.52 angstrom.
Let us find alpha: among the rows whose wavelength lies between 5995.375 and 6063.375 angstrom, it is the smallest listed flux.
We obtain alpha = 53.73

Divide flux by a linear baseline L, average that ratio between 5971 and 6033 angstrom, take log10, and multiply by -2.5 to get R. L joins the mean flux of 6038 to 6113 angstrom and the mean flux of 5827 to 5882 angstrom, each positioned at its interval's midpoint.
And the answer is 0.02 mag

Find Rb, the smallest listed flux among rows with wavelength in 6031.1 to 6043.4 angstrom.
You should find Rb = 57.72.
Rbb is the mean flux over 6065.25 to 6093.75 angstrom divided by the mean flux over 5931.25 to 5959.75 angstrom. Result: 1.0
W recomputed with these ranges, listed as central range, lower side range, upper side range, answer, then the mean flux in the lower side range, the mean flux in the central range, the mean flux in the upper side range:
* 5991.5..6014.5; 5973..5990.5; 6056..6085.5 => 0.2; 58.8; 58.5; 59.7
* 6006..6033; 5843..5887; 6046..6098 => 0.2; 59.1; 59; 59.6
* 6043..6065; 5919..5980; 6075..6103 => -0.3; 59.8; 60.2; 59.1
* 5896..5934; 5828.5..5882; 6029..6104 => 1.6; 60.2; 57.7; 60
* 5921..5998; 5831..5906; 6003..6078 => -1.0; 57.4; 59.5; 60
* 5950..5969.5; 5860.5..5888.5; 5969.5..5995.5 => -0.6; 57.8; 60.6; 59.2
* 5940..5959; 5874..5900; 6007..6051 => -0.9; 53.3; 58.9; 60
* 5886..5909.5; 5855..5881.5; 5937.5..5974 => 2.8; 58.5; 51.9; 60.2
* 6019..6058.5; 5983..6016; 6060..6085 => -0.7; 58.6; 60.3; 59.7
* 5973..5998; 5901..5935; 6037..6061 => 0.5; 58.5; 58.5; 60.8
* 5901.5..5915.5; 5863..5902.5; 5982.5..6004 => -0.6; 55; 58.3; 58.1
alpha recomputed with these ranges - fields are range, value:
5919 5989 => 53.95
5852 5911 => 42.11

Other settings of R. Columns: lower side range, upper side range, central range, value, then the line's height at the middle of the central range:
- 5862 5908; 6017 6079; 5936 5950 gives -0.032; 57.2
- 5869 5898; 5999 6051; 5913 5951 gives -0.050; 56.3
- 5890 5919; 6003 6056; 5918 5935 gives -0.071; 55.6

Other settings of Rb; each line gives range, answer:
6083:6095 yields 55.34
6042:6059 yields 57.52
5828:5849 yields 58.24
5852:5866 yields 47.96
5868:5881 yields 48.91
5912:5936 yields 54.75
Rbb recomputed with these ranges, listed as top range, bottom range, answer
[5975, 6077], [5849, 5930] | 1.05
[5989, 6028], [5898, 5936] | 1.01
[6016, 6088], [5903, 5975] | 1.01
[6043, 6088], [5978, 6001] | 1.03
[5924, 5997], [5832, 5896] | 1.03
